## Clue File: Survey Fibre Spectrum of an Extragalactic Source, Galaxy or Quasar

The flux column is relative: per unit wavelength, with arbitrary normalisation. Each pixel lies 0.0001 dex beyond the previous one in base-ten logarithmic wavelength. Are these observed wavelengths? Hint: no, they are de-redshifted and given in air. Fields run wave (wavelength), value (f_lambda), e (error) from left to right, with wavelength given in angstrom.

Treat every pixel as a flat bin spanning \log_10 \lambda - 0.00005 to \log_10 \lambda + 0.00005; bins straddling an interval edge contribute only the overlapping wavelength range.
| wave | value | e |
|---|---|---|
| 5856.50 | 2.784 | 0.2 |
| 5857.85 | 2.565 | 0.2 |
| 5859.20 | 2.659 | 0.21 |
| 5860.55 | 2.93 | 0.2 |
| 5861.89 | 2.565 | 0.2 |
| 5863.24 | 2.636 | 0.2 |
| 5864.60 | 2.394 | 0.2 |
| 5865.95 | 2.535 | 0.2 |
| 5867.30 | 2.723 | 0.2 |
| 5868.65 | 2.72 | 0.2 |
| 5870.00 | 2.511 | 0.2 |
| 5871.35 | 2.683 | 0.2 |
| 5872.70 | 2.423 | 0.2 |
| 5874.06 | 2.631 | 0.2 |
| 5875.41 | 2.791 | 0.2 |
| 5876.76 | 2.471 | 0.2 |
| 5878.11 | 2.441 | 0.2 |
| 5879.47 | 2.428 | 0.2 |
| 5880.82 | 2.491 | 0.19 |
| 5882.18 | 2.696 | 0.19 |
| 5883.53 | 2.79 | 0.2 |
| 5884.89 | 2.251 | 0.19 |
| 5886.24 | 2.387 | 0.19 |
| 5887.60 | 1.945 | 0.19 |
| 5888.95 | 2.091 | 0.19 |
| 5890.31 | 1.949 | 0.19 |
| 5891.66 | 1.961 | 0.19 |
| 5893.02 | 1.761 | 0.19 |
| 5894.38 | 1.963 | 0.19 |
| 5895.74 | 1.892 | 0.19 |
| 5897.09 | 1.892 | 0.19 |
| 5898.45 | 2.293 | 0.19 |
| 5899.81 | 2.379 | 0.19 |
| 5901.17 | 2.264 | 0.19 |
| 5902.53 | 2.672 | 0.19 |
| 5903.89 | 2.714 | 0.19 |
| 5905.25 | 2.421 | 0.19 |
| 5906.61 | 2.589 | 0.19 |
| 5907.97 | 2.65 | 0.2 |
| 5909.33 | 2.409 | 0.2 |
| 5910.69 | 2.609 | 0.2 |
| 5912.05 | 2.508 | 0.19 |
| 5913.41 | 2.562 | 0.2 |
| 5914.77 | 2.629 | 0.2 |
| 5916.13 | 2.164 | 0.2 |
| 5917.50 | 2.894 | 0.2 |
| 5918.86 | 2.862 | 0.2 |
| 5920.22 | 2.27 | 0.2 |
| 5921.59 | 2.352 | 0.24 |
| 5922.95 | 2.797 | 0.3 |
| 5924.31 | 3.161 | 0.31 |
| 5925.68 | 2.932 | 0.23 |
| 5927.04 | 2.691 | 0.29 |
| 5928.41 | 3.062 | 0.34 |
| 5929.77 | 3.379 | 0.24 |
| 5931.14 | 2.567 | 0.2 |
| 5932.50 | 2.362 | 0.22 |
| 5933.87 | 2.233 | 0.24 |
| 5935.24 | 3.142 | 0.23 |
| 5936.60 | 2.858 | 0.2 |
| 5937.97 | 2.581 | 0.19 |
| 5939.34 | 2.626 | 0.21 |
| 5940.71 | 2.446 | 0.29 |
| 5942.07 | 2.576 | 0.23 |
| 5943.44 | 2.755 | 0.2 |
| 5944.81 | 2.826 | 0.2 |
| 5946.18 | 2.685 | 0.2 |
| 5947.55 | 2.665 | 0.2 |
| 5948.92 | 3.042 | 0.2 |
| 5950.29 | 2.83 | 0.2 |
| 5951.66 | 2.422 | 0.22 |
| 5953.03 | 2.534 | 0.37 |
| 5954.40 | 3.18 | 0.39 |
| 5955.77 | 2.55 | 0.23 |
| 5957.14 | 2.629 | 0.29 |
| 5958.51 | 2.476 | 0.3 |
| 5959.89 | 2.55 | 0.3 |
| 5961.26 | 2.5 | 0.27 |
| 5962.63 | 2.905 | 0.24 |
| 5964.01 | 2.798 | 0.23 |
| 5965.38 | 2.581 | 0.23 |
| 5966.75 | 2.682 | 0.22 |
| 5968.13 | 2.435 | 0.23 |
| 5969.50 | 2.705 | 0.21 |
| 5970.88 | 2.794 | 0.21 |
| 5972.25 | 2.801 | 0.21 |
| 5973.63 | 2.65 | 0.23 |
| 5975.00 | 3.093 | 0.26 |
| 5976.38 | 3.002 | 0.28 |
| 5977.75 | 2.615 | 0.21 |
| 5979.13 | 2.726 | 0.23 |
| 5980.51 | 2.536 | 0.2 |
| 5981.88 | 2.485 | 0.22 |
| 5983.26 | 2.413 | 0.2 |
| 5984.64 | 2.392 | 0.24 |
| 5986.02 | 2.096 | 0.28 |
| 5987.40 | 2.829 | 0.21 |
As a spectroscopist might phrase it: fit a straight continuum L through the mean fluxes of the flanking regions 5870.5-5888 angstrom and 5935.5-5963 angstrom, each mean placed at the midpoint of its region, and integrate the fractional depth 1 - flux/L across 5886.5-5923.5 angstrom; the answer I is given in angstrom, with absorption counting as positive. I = 3.20 angstrom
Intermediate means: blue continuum 2.5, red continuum 2.69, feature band 2.35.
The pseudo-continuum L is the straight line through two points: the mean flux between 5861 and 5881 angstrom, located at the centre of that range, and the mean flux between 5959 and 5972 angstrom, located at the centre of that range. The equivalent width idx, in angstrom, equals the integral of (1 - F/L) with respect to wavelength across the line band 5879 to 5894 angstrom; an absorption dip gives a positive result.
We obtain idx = 2.0 angstrom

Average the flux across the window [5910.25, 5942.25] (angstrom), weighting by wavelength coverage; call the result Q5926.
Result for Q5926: 2.68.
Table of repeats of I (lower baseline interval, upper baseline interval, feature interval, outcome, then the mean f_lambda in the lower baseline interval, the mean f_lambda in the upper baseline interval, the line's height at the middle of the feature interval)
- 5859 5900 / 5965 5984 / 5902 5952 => -2.7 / 2.39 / 2.68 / 2.54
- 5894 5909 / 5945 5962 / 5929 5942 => -0.6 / 2.35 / 2.68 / 2.56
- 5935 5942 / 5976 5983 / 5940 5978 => -0.5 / 2.69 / 2.64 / 2.67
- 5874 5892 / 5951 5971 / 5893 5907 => 0.9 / 2.38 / 2.65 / 2.44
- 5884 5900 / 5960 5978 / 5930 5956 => -1.9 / 2.06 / 2.73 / 2.51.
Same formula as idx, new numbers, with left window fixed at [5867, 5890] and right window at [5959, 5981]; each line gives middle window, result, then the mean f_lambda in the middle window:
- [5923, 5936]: -1.1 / 2.84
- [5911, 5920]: 0.0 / 2.59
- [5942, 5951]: -0.4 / 2.78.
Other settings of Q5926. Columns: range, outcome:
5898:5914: 2.51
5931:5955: 2.69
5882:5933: 2.47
